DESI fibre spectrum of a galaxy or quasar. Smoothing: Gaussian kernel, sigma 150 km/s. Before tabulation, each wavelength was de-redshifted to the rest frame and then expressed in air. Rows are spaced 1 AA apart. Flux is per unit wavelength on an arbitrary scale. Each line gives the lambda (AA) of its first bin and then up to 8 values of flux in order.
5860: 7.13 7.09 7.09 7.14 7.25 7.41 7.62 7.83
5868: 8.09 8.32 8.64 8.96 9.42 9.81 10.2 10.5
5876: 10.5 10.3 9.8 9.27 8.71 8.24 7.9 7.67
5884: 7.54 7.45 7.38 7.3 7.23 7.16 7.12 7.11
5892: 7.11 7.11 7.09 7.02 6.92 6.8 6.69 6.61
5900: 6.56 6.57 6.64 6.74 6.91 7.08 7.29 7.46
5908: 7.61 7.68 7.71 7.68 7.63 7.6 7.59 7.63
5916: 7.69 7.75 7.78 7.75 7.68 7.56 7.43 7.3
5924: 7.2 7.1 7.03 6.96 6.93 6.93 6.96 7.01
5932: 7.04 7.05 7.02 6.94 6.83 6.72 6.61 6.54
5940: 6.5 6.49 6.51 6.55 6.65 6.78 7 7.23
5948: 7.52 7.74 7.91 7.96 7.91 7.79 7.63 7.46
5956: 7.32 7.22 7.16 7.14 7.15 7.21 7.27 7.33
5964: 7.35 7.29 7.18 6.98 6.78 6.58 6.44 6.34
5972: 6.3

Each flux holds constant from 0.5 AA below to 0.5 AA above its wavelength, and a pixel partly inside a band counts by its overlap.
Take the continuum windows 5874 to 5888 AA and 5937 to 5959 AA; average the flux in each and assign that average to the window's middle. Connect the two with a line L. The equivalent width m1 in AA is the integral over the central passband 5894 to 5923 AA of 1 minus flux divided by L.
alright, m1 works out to 2.7 AA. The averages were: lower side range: 8.66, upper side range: 7.16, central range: 7.28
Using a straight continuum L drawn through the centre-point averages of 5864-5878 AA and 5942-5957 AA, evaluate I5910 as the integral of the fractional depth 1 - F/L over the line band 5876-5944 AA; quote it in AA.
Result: 7.1 AA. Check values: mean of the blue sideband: 9.01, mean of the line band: 7.33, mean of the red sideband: 7.35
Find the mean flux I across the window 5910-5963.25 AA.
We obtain 7.24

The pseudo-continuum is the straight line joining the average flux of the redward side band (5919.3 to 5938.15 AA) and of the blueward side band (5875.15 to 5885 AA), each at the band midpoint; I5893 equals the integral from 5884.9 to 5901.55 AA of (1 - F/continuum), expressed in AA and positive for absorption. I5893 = 2.8 AA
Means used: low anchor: 8.87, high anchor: 7.08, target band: 7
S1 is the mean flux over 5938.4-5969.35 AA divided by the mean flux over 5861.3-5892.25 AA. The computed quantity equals 0.9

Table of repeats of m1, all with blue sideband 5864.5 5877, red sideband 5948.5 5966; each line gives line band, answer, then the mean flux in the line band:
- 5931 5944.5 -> 1.84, 6.74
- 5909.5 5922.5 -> 0.85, 7.65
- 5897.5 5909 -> 1.99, 6.96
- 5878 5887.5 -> 0.81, 8.04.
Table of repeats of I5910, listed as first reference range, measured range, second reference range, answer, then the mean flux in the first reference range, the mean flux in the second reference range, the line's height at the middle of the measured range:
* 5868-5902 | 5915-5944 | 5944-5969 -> 1.96 AA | 8.01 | 7.32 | 7.58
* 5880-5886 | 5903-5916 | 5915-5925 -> 0.26 AA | 7.81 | 7.55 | 7.62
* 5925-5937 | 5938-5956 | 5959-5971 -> -0.46 AA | 6.97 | 7.03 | 6.99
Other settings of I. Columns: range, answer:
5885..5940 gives 7.16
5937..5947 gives 6.66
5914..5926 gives 7.52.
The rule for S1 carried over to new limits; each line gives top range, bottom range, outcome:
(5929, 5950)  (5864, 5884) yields 0.78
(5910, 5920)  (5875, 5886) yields 0.88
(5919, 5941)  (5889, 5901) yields 1.02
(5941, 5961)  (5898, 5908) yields 1.05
